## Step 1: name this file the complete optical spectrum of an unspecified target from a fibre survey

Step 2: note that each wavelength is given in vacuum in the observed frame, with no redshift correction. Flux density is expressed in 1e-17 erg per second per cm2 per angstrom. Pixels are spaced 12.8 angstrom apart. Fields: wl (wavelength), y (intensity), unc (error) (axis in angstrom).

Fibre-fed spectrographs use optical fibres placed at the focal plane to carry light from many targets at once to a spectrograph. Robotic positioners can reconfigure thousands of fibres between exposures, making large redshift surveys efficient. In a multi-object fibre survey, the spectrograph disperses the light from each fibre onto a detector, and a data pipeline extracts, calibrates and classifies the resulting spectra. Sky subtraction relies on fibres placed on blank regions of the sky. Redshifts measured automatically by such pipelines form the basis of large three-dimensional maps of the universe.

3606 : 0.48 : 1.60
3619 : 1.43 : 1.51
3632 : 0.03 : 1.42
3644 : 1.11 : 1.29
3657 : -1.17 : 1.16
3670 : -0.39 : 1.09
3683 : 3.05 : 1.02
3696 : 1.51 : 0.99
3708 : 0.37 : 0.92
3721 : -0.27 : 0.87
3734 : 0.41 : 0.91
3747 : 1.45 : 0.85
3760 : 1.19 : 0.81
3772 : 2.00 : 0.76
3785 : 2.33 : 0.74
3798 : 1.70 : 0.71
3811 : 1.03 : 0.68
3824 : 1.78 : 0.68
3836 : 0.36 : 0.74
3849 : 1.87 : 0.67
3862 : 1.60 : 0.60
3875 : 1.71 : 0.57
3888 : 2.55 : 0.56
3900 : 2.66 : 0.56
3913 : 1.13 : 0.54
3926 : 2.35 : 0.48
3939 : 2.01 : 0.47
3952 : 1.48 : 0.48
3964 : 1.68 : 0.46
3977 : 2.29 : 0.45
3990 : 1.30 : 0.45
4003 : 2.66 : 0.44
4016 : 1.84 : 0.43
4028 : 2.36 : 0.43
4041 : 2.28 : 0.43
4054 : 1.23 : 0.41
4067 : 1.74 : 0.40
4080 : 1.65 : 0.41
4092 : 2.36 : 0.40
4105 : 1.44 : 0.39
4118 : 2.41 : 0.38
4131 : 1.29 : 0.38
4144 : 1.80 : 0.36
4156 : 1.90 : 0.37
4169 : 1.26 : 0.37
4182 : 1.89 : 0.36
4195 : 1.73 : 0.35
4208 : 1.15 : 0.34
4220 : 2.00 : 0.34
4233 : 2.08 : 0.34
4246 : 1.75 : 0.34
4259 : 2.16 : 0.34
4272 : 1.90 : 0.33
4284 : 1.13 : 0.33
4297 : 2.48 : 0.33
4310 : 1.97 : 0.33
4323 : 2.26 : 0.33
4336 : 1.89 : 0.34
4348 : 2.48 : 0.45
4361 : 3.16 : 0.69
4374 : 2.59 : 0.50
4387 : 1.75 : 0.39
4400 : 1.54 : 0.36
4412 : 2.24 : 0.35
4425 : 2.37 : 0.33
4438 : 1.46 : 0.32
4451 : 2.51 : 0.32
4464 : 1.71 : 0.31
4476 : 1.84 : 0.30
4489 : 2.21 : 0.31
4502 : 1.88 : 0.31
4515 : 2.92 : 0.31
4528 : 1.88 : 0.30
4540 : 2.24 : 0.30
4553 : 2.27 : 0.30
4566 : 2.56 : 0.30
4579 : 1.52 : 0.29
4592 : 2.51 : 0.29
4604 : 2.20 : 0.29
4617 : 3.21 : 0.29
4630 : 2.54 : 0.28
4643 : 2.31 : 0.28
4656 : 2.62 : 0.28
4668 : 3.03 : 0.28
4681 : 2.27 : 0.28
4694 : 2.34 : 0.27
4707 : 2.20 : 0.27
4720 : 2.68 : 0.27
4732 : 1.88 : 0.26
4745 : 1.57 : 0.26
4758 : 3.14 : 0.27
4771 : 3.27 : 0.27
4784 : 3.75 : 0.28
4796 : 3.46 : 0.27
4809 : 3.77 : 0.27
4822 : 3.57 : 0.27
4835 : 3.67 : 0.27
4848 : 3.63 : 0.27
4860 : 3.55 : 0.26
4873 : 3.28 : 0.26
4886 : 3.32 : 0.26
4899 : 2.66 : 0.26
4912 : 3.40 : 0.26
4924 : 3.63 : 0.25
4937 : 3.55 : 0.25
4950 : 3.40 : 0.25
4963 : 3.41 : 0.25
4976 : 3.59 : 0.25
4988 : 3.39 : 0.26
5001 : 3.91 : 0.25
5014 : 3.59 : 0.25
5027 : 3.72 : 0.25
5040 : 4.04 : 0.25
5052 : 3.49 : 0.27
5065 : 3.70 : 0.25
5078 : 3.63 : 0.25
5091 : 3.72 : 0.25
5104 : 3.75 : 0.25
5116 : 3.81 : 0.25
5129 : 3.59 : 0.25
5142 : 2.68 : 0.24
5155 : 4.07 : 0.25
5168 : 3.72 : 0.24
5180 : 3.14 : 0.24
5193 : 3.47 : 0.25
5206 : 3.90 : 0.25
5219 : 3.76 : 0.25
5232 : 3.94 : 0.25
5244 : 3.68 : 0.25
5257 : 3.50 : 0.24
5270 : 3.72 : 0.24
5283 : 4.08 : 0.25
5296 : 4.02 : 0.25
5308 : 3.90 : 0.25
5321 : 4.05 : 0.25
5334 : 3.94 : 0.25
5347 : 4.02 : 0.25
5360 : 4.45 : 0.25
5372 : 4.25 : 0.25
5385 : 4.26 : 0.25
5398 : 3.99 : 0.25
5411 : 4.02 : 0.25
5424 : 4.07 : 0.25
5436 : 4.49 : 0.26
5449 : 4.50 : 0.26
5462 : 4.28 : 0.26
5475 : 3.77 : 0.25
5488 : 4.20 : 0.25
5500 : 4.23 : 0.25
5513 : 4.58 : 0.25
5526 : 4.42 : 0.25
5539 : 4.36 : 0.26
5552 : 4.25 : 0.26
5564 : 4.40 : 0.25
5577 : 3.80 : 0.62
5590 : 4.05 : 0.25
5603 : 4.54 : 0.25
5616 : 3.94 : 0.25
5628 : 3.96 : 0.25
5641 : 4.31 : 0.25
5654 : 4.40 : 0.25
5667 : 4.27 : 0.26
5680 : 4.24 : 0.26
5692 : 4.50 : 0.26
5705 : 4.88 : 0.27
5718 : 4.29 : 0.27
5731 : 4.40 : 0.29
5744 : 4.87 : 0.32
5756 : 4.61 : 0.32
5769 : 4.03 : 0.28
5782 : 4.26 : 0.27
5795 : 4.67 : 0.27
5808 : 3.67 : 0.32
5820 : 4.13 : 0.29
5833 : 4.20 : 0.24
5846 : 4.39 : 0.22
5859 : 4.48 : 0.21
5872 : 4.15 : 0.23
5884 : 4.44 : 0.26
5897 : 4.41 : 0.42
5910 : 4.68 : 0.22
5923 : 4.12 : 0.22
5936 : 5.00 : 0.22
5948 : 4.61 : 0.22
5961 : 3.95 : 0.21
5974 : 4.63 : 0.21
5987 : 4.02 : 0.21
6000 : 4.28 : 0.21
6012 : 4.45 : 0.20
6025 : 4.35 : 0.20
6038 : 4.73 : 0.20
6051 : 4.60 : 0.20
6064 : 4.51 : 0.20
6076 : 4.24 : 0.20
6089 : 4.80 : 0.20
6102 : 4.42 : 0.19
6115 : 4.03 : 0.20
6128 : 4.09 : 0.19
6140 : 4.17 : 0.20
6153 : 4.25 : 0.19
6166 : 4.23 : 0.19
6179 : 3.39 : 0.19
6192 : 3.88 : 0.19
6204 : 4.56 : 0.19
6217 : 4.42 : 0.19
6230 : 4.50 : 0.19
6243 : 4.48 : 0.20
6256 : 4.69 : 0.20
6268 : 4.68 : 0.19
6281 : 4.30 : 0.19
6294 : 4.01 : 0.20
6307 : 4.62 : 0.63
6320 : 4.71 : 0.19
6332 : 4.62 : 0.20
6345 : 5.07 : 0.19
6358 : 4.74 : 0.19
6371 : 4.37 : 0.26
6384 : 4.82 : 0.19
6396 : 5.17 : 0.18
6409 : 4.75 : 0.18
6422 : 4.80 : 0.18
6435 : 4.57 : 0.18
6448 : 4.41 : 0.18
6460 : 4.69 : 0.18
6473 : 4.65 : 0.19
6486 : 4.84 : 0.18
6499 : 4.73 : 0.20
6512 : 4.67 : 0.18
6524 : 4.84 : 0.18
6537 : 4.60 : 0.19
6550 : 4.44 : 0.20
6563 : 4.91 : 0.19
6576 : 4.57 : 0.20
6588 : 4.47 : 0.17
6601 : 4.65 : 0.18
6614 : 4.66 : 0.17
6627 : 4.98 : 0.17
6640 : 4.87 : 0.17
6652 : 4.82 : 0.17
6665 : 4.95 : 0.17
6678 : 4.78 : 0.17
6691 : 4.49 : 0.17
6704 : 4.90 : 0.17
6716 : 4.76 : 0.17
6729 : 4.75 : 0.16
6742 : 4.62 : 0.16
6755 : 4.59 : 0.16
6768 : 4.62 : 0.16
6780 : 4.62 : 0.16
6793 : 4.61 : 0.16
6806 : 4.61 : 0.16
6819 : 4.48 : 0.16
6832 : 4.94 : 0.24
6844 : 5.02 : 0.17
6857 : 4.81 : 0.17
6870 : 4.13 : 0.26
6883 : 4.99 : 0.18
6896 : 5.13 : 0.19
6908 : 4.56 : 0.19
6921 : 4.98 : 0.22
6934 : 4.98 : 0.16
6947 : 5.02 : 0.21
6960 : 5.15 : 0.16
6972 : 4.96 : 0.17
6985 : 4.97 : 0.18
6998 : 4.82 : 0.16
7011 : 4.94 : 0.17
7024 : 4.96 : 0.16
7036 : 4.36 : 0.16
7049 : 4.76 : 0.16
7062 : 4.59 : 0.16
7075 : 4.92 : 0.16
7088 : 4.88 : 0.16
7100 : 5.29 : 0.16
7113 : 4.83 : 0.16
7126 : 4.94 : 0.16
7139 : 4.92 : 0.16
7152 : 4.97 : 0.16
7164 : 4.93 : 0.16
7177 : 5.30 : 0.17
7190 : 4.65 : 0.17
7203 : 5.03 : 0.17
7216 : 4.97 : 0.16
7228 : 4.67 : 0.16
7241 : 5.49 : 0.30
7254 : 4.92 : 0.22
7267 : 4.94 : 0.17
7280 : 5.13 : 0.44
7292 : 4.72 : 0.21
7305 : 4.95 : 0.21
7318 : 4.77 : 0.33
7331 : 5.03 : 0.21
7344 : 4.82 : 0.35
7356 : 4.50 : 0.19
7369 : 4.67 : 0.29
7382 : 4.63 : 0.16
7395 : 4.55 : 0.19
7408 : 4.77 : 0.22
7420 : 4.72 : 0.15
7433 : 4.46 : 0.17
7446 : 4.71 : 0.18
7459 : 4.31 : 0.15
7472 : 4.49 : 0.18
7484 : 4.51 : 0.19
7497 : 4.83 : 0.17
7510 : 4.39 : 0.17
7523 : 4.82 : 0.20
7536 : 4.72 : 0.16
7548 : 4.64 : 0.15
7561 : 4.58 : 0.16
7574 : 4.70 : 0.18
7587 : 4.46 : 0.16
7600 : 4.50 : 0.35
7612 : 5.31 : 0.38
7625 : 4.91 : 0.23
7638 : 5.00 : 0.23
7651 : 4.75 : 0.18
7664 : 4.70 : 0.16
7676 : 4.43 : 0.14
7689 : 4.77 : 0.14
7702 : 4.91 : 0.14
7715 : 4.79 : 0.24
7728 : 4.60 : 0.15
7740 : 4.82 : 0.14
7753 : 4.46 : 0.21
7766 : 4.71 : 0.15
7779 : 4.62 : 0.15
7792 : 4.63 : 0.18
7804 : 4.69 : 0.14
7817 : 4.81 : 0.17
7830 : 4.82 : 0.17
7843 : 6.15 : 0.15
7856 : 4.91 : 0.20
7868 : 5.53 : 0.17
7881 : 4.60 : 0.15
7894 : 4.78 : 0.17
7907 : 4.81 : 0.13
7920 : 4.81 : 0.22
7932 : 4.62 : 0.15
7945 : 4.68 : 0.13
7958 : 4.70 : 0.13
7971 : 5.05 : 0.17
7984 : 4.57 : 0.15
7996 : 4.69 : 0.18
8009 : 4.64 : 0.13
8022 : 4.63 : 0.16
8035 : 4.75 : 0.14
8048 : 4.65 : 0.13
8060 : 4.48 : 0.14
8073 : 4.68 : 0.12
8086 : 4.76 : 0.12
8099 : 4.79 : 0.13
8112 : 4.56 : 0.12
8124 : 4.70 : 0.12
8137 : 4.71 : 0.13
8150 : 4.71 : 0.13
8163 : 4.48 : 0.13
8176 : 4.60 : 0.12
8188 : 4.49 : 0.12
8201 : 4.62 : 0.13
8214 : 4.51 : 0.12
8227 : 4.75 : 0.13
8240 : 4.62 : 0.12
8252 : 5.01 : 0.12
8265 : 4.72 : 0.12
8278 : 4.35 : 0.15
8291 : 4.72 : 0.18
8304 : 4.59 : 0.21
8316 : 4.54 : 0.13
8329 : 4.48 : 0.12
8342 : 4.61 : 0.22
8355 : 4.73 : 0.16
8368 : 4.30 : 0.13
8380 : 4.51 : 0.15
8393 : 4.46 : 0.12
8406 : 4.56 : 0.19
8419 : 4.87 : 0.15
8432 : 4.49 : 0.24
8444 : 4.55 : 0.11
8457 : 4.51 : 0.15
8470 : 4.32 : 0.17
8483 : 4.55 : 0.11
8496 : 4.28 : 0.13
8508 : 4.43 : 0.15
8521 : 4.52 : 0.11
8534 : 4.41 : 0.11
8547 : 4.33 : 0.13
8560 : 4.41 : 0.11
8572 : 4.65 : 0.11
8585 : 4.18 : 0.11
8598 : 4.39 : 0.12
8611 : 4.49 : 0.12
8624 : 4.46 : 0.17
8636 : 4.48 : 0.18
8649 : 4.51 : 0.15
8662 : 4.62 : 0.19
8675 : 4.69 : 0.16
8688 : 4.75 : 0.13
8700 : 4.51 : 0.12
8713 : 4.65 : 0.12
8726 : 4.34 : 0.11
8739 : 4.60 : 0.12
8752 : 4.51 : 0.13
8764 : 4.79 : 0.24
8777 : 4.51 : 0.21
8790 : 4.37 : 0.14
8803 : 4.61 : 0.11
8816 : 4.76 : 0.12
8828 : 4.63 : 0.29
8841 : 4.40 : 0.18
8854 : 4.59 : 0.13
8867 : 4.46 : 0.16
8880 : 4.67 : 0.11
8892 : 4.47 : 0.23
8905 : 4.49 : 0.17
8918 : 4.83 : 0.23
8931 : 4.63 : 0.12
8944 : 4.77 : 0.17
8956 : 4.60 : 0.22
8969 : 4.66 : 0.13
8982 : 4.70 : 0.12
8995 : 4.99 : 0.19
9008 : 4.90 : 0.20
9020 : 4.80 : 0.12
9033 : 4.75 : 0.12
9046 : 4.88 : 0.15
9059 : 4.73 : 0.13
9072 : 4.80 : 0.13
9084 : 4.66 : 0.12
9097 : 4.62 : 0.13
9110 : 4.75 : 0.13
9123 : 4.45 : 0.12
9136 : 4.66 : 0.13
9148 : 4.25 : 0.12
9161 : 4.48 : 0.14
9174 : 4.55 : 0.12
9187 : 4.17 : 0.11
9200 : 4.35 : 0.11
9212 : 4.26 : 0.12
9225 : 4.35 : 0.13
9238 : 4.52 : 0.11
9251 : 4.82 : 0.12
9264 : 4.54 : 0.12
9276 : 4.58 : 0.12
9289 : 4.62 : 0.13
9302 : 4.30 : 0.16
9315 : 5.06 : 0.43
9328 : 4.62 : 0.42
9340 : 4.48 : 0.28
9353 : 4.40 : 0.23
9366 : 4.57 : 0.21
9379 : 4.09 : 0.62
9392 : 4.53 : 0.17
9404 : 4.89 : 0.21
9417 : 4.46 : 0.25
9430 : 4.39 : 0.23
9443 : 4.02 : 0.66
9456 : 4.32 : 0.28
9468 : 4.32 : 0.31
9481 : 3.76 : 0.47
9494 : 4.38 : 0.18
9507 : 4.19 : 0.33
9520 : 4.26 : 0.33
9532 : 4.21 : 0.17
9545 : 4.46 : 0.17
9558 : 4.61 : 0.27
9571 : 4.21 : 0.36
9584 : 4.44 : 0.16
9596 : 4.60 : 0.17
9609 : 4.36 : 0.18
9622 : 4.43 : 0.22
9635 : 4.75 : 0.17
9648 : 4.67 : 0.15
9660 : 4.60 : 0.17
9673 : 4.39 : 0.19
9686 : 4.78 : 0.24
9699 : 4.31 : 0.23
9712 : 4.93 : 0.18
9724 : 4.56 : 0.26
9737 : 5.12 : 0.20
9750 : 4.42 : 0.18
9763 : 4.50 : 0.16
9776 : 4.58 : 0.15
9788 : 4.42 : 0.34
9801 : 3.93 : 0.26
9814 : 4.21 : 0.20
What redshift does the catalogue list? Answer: 0.19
